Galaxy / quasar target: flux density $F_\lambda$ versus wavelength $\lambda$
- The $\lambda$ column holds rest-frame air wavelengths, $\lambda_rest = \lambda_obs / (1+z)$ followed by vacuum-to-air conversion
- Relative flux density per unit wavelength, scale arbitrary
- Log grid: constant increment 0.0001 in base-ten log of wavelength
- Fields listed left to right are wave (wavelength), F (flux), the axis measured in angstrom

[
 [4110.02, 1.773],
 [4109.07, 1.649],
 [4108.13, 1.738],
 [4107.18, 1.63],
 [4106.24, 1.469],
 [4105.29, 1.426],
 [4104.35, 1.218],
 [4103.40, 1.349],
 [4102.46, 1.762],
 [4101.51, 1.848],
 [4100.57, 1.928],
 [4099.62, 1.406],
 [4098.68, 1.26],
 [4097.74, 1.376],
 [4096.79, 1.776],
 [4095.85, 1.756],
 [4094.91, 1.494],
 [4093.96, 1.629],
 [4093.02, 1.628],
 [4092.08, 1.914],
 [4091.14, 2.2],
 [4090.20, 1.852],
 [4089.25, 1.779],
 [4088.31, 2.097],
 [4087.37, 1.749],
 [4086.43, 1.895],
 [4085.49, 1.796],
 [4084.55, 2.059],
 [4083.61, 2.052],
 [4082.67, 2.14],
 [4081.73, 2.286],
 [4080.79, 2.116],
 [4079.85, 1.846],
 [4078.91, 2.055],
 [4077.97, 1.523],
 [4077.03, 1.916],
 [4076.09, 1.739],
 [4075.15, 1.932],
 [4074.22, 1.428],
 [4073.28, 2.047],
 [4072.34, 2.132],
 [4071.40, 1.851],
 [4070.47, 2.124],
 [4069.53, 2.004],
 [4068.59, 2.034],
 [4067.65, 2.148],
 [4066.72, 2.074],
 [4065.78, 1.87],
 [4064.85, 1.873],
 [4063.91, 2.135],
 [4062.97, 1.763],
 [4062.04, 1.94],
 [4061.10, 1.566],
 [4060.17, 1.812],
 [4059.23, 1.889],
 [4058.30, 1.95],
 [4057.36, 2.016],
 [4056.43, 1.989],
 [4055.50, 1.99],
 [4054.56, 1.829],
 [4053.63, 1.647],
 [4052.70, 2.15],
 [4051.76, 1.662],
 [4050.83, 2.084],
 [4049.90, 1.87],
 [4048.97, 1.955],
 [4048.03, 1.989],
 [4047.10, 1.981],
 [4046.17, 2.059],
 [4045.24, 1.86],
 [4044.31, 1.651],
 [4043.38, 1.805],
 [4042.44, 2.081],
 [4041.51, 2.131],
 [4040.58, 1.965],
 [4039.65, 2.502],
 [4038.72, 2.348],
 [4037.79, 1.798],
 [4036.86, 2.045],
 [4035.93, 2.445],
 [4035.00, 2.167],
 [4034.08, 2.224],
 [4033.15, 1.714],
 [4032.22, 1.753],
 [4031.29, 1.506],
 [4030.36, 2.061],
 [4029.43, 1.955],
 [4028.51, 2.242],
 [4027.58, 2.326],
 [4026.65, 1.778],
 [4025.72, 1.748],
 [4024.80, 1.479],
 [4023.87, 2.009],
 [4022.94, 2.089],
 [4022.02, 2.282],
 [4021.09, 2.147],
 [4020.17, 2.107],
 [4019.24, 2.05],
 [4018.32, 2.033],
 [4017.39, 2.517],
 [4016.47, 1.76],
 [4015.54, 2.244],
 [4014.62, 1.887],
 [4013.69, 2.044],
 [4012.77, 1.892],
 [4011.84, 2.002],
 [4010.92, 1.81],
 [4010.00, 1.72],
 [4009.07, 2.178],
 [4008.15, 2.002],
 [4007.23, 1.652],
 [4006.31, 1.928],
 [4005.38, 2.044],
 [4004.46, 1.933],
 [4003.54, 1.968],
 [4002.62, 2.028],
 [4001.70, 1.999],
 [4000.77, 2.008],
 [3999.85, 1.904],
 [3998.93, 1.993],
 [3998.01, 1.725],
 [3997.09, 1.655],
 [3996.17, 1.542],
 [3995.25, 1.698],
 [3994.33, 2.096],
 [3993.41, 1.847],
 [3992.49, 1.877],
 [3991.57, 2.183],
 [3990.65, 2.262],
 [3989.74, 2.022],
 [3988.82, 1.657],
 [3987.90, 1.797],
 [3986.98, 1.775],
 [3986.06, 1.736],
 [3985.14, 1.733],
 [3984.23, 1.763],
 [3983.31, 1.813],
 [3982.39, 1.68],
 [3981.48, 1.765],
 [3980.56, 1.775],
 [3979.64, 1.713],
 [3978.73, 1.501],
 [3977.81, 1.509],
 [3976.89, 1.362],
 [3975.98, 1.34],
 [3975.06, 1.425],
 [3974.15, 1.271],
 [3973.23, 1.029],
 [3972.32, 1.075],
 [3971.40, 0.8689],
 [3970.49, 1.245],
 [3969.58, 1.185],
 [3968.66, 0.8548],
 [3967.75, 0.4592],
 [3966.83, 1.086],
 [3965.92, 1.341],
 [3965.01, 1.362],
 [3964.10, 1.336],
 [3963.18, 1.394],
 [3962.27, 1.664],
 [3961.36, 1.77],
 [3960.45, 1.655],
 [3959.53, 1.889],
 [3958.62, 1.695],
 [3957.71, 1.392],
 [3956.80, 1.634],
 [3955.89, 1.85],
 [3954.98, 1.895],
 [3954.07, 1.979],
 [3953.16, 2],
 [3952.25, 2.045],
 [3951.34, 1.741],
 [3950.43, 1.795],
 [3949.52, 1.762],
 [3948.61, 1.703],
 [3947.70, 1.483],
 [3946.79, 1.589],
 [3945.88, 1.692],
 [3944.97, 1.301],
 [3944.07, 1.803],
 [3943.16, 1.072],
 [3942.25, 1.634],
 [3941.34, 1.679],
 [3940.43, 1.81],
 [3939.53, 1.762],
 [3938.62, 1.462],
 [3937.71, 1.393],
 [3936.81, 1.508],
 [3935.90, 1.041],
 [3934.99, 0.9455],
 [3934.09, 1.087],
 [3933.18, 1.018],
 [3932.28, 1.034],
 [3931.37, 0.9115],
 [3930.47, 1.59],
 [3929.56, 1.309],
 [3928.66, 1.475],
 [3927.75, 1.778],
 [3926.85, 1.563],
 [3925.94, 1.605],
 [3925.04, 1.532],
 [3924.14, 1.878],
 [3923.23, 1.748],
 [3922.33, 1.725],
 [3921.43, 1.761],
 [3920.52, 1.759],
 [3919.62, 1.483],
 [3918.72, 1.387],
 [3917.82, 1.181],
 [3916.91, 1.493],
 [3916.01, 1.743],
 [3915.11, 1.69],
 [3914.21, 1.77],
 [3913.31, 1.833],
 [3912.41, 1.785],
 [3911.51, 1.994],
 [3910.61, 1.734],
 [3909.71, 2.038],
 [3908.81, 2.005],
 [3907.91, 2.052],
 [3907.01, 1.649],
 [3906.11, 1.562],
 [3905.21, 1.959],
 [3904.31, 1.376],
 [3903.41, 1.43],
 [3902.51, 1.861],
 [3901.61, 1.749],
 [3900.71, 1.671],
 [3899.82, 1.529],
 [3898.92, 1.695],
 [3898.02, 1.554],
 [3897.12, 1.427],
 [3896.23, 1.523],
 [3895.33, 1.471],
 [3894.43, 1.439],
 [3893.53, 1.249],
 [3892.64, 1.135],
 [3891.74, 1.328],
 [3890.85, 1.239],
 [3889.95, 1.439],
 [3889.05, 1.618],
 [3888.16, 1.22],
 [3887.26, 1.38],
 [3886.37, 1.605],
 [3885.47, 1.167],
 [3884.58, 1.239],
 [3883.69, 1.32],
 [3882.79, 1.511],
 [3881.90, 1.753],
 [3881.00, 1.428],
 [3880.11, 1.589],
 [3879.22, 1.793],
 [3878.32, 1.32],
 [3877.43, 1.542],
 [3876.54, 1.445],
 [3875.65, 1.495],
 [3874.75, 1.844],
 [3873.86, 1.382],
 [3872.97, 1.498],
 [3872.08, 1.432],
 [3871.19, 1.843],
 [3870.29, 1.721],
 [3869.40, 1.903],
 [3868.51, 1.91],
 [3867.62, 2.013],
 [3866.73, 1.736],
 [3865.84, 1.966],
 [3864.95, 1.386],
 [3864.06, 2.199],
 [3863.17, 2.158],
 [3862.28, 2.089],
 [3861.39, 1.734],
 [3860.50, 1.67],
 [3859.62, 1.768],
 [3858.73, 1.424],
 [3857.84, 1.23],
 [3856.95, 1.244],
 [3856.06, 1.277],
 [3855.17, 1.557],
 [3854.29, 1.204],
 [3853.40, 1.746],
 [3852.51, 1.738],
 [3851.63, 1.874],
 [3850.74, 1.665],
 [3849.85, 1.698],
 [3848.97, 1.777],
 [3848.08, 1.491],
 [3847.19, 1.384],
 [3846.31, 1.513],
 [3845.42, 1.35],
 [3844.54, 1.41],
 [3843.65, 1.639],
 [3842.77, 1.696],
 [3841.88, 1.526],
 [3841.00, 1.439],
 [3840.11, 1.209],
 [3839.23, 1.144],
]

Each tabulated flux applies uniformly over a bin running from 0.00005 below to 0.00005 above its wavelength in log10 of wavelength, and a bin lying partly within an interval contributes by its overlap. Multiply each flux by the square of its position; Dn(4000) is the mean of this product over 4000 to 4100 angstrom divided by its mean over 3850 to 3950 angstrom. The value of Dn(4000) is 1.33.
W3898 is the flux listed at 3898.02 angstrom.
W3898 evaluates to 1.554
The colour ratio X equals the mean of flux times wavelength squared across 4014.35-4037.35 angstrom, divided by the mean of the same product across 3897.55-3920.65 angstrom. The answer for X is 1.27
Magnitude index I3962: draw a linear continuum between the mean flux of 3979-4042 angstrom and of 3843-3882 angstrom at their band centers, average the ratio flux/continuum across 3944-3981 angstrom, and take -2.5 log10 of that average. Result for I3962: 0.23 mag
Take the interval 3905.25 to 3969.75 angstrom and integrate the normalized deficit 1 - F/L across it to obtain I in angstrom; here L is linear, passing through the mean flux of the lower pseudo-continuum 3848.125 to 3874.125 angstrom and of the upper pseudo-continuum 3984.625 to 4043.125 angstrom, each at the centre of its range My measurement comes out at 9.2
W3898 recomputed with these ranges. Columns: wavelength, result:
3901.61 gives 1.749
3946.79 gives 1.589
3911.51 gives 1.994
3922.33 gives 1.725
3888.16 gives 1.22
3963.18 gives 1.394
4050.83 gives 2.084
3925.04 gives 1.532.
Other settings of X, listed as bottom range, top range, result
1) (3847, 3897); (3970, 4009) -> 1.17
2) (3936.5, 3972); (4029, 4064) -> 1.34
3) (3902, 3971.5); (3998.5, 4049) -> 1.34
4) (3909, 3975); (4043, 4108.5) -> 1.30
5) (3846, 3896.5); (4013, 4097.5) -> 1.37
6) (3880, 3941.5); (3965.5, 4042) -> 1.24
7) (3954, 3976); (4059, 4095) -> 1.47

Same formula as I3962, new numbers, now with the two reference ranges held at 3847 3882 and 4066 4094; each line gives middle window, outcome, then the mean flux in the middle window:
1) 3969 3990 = 0.19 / 1.51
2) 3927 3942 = 0.26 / 1.37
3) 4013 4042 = -0.10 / 2.04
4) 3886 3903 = 0.14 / 1.48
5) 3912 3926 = 0.05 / 1.65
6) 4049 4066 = 0.01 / 1.89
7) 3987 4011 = -0.04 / 1.9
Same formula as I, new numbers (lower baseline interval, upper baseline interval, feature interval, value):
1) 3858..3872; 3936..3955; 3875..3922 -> 4.76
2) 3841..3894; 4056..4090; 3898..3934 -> 0.73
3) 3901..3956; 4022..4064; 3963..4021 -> 3.20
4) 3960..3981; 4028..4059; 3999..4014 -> -2.76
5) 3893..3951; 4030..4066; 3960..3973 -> 3.60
